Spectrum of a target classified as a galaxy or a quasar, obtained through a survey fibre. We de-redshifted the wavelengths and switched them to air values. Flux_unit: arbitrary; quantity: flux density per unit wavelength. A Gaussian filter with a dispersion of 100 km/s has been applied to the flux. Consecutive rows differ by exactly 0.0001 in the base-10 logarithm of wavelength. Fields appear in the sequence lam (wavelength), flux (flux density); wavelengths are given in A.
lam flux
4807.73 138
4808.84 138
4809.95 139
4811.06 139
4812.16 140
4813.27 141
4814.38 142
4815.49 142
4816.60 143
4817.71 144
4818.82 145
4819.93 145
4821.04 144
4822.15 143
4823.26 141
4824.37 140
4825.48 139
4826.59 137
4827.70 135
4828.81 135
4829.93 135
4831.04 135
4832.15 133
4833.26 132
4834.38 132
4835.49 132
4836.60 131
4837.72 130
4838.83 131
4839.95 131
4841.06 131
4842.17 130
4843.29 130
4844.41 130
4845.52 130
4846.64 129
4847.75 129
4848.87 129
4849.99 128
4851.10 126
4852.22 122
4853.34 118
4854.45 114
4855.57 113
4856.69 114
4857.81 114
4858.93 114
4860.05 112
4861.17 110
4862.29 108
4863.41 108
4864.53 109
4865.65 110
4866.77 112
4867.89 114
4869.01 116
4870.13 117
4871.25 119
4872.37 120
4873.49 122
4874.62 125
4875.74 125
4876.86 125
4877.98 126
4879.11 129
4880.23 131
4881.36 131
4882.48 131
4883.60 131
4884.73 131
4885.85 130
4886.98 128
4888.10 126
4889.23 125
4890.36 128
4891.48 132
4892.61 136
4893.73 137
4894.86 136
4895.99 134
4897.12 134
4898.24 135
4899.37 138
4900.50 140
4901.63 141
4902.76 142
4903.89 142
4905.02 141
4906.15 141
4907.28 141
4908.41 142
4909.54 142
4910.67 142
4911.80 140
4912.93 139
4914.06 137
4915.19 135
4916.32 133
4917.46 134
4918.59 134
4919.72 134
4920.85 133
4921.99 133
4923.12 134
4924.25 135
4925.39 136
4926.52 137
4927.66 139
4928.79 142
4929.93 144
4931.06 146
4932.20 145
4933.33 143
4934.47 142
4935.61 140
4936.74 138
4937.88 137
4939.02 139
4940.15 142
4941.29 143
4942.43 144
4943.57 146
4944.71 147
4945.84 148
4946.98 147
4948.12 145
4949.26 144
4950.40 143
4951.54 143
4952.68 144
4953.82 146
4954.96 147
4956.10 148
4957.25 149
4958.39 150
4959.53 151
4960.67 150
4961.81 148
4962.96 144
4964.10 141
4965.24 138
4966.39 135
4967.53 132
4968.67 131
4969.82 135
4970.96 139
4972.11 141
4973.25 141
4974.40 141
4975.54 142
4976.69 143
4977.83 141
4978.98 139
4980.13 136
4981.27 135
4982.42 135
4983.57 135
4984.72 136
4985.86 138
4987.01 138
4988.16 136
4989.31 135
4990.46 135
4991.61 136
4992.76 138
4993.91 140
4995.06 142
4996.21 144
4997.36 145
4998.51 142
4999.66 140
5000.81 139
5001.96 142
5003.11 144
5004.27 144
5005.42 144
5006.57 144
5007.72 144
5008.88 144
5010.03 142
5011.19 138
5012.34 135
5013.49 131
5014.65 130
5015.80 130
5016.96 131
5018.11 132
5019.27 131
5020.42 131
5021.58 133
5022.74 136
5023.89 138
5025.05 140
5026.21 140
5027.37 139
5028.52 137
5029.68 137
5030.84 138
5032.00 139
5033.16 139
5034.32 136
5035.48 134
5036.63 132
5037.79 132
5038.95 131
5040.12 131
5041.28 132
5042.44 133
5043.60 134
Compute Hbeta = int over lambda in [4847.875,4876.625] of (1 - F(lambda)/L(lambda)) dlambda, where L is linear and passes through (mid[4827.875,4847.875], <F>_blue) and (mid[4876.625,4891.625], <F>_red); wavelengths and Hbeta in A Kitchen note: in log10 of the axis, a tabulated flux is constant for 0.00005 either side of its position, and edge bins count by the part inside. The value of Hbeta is 2.9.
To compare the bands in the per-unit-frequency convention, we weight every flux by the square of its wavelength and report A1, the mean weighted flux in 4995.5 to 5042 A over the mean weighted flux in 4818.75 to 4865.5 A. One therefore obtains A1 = 1.2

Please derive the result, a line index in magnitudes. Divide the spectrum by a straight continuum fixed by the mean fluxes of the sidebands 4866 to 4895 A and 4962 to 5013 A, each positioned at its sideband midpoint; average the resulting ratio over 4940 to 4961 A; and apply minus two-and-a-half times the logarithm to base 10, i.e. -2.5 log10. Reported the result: -0.088 mag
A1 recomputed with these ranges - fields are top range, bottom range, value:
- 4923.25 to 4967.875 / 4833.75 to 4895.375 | 1.19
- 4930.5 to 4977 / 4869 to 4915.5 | 1.10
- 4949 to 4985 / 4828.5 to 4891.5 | 1.19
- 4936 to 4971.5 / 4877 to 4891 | 1.14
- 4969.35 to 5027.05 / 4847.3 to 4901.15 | 1.17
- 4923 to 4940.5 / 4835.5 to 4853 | 1.13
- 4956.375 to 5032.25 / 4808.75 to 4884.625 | 1.15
